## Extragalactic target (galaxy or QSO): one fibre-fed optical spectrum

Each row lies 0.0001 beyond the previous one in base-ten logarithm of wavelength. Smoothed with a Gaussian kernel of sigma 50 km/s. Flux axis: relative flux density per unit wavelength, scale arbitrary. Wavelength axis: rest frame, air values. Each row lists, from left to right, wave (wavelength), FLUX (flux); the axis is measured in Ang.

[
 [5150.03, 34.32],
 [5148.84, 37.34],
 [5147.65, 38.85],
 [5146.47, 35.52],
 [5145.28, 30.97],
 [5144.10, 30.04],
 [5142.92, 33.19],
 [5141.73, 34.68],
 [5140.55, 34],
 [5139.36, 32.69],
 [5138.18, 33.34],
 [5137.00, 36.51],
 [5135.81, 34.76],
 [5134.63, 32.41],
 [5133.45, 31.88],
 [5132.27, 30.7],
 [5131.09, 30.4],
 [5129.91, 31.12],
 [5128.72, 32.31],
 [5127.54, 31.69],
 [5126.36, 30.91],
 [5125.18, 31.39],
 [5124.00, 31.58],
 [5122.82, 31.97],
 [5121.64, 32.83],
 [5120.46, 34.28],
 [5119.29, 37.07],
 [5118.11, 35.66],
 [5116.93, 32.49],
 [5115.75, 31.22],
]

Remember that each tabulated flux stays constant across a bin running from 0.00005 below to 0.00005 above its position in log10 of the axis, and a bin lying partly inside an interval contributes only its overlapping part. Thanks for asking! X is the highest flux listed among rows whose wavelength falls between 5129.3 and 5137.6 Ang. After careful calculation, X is 36.51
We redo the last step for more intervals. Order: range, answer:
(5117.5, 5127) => 37.07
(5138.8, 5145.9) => 34.68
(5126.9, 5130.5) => 32.31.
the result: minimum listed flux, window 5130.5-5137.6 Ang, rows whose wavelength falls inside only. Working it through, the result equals 30.4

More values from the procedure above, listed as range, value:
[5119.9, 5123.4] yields 31.97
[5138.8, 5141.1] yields 32.69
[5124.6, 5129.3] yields 30.91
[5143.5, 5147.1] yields 30.04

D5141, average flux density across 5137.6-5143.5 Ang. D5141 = 33.6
